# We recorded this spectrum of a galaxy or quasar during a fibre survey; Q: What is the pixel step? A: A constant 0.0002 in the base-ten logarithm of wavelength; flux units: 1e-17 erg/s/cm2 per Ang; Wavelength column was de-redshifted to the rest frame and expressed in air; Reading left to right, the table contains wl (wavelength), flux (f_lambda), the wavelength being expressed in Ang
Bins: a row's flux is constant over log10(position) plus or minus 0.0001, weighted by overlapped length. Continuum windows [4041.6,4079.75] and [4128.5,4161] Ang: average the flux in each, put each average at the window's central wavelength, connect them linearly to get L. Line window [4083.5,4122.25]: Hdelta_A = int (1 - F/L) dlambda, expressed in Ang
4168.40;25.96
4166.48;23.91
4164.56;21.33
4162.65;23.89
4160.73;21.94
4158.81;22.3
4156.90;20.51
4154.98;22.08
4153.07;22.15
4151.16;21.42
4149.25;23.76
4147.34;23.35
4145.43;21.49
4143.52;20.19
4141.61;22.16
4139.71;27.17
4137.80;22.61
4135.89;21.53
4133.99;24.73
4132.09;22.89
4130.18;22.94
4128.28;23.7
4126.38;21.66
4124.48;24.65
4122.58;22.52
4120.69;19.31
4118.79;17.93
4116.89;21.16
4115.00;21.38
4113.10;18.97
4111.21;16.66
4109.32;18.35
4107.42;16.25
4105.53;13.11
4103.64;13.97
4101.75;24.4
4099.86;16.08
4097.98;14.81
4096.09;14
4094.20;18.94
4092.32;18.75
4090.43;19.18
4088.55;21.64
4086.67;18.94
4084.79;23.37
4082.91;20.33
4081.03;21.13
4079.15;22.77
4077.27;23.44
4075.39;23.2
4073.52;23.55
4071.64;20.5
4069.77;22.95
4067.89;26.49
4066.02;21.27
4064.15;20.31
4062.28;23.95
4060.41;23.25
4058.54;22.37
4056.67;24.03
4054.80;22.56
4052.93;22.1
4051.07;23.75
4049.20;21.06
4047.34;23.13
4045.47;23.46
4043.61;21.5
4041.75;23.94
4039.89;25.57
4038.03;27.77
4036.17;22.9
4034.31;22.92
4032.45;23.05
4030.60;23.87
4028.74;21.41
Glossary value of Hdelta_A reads 7.3 Ang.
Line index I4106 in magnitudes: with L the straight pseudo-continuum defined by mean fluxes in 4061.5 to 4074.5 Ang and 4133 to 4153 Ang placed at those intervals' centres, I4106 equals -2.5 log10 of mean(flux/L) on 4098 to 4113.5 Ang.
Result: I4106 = 0.32 mag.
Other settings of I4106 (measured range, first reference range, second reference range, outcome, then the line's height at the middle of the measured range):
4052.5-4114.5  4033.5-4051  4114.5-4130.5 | 0.12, 22.6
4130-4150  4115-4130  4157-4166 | -0.05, 21.9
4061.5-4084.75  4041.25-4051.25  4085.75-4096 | -0.10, 20.5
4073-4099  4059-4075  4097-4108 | -0.04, 19.4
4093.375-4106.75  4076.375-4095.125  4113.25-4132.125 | 0.27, 21.2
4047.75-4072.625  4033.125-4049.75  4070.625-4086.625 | 0.01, 22.9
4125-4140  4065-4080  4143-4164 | -0.04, 22.4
